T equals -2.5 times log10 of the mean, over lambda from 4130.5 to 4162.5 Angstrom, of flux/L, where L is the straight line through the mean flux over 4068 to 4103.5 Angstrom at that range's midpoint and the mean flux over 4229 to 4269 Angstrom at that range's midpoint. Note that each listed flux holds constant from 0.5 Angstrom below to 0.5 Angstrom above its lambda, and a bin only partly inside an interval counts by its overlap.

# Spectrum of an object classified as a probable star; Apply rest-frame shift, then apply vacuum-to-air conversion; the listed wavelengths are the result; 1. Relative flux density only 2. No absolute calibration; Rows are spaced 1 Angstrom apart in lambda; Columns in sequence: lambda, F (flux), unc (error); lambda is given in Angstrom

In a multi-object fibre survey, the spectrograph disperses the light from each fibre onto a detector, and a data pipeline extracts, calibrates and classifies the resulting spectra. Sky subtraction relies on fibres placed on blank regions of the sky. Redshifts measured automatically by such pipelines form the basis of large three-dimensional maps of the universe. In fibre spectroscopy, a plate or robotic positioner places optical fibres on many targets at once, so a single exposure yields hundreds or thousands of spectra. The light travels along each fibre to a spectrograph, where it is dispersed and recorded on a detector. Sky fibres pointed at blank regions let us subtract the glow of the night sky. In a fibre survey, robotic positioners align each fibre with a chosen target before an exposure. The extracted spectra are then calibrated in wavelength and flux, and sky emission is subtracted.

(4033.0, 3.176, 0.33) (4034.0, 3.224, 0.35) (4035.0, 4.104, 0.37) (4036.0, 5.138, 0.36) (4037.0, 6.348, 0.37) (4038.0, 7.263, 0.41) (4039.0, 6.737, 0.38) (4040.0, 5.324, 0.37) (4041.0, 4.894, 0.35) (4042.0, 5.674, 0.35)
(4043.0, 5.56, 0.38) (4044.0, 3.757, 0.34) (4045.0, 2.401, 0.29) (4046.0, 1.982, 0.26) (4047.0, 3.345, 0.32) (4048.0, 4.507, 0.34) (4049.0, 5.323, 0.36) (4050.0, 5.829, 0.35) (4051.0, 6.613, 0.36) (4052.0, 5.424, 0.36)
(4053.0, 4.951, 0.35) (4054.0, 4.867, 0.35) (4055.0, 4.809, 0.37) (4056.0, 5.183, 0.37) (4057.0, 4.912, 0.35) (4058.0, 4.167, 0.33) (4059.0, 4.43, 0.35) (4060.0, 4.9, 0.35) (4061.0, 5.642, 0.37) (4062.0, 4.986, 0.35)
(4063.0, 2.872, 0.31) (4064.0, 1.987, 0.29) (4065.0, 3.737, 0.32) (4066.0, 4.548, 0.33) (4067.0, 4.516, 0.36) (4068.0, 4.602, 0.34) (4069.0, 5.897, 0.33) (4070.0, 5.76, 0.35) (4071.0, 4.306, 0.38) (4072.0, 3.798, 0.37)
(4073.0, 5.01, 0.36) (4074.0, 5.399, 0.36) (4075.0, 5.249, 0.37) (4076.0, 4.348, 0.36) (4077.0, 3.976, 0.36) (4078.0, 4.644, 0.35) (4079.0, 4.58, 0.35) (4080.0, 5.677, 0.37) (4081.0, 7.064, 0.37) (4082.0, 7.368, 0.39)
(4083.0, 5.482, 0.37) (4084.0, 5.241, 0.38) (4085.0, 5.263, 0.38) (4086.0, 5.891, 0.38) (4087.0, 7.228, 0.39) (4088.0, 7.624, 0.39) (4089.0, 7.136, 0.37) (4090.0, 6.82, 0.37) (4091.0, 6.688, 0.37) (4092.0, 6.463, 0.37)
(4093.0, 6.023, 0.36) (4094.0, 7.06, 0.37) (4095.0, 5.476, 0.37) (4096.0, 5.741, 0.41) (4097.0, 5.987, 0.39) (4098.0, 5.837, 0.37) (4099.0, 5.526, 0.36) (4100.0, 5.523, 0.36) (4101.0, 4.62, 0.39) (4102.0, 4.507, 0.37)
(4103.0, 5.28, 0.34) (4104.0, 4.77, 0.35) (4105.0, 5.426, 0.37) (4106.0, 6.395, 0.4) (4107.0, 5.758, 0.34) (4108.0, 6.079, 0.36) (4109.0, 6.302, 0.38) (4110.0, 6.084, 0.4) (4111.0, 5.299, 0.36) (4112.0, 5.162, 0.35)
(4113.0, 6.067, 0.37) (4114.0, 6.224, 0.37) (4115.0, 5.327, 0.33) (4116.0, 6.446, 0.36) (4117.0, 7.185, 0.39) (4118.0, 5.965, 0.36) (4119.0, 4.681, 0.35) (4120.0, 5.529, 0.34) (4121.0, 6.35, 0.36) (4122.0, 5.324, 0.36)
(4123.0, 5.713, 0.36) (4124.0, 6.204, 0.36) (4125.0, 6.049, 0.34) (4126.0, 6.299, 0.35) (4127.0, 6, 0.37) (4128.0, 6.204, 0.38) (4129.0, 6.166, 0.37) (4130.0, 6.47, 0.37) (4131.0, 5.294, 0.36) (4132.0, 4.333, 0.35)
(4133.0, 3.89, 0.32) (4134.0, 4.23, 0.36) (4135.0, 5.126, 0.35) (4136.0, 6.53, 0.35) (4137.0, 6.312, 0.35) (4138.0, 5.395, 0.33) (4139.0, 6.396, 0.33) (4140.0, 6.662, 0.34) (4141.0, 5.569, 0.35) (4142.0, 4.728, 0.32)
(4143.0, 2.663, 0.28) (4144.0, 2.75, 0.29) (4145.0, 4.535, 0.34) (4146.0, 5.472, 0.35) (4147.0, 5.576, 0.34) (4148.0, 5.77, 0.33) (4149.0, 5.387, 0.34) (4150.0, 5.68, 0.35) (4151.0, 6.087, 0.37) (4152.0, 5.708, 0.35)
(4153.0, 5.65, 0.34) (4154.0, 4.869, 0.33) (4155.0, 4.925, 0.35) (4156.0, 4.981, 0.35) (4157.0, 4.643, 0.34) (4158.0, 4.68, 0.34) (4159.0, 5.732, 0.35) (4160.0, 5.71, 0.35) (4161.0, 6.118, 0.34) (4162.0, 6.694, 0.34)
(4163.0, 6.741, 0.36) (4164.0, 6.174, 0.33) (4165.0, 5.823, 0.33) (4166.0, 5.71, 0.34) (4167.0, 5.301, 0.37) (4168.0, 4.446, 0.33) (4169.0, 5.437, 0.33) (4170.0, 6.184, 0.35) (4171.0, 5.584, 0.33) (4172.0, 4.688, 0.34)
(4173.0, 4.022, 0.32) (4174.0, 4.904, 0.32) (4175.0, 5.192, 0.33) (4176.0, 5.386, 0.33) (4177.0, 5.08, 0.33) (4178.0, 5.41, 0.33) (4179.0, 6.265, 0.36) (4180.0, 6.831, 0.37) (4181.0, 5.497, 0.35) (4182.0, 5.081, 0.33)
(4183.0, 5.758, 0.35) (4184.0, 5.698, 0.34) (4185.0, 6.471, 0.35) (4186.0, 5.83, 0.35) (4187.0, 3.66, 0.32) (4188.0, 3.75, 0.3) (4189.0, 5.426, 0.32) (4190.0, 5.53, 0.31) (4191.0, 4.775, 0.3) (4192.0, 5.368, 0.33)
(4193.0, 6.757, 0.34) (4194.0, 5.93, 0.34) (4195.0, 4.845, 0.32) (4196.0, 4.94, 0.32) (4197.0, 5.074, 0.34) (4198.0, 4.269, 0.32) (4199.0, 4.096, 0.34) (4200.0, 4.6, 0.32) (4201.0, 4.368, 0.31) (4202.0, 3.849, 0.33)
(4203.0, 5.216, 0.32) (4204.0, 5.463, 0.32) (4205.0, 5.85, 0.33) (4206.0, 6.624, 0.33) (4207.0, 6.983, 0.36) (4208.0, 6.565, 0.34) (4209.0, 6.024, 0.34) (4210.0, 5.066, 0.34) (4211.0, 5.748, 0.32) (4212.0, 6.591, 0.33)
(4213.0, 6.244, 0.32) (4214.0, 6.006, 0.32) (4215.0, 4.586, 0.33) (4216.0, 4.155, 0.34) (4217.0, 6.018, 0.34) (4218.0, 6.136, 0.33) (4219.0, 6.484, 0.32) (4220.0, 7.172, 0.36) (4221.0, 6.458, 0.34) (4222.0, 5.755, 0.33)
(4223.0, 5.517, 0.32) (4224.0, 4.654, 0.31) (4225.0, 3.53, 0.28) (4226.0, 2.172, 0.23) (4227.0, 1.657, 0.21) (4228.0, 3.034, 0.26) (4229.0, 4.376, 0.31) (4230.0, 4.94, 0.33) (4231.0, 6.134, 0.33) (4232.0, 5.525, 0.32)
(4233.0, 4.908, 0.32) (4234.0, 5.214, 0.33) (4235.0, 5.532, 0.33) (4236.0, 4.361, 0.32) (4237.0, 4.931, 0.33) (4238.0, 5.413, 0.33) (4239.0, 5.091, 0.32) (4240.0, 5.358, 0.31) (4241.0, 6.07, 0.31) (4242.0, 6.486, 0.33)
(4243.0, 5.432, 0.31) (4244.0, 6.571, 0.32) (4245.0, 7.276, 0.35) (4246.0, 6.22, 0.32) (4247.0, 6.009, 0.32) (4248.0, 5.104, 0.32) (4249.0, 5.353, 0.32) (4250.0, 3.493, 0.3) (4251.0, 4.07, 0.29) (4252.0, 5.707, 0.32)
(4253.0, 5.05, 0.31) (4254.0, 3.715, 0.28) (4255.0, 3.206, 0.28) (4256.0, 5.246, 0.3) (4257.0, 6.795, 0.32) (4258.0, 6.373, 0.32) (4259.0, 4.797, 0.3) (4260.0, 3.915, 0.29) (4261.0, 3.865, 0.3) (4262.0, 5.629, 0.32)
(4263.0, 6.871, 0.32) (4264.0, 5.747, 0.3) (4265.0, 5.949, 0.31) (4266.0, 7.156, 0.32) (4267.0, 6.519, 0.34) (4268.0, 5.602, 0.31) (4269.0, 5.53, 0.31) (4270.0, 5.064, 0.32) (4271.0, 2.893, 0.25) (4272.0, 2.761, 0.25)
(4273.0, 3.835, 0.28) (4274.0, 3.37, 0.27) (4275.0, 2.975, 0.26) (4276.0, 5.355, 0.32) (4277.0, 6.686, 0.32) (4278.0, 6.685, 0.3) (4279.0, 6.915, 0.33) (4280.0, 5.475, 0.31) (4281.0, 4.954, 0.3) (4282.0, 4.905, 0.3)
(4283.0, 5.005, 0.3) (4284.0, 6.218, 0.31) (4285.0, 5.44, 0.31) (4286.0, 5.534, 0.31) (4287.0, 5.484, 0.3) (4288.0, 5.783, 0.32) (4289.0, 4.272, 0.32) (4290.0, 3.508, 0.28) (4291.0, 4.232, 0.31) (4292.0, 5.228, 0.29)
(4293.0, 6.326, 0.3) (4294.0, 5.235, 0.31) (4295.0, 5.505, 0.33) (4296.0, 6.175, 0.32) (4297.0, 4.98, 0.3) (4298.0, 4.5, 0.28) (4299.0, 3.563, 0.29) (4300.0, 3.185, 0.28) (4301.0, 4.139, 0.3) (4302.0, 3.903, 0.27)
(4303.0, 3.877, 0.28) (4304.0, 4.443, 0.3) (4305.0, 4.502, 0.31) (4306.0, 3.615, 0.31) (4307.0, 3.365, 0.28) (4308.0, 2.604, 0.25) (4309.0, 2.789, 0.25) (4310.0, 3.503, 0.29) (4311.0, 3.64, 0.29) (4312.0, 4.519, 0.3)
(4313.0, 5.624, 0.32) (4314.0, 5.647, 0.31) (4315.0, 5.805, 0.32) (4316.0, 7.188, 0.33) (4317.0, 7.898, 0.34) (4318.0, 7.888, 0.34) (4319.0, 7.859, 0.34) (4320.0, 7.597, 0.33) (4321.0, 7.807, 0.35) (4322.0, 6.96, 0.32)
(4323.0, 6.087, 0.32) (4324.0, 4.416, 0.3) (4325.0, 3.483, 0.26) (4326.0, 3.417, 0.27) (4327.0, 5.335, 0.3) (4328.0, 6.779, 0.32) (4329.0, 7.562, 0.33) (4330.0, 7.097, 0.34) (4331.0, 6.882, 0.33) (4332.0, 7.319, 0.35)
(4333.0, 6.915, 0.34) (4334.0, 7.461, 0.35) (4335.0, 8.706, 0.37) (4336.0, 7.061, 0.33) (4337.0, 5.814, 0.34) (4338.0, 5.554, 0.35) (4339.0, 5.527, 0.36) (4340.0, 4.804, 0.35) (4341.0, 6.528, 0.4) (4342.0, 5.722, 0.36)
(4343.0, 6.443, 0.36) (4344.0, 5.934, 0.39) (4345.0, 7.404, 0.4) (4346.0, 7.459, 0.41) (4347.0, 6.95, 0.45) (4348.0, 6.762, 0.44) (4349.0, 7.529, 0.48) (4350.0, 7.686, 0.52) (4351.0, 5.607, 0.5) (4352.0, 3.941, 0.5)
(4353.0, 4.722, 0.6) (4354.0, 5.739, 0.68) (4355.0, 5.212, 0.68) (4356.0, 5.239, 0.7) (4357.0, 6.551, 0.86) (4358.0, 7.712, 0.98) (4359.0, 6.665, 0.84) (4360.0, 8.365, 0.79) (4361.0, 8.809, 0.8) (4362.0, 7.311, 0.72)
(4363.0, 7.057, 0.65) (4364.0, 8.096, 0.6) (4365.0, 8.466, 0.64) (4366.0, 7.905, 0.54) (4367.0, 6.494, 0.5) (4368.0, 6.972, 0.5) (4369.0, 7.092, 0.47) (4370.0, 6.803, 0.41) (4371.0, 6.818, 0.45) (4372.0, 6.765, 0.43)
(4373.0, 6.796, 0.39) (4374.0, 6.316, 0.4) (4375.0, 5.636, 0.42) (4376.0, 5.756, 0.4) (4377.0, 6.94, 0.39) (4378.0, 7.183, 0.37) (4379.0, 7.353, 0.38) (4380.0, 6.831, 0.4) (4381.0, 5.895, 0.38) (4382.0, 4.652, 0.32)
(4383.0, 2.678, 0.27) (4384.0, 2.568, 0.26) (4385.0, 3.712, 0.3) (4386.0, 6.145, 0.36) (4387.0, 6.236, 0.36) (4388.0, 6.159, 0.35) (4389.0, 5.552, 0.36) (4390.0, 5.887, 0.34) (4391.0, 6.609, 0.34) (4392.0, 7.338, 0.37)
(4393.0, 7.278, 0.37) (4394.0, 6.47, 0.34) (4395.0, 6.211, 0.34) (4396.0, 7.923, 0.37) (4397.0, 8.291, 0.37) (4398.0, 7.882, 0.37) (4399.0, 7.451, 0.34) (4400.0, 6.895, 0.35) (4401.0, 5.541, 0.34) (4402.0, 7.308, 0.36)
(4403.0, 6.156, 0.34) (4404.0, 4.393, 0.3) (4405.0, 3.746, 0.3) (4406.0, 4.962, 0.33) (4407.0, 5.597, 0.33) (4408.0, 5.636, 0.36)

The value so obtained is 0.06 mag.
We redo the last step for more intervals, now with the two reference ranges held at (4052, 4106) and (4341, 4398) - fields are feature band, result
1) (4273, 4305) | 0.239 mag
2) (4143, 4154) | 0.092 mag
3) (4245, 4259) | 0.162 mag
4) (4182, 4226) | 0.079 mag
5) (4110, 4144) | -0.021 mag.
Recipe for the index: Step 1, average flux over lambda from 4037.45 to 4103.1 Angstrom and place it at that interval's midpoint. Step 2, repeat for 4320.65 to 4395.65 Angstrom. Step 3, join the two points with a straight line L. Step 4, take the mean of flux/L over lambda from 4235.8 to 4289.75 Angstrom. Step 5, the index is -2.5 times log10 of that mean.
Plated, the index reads 0.14 mag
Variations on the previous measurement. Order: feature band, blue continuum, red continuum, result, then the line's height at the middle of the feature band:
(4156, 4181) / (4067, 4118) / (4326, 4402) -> 0.08 mag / 5.93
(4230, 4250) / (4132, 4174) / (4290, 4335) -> -0.04 mag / 5.36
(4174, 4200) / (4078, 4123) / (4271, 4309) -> 0.01 mag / 5.34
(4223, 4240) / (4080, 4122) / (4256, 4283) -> 0.19 mag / 5.41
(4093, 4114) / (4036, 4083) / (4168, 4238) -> -0.13 mag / 5.01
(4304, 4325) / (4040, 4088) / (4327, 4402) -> 0.16 mag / 6.27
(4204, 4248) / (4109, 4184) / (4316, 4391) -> 0.08 mag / 5.87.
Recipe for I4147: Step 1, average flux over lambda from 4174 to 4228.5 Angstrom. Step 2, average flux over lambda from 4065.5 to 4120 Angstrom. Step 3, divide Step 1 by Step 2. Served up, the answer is 0.93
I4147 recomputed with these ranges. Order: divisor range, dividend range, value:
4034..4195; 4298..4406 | 1.13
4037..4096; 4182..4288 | 1.01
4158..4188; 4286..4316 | 0.82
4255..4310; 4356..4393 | 1.33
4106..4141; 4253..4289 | 0.90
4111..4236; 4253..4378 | 1.07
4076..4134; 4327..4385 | 1.12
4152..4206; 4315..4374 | 1.25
